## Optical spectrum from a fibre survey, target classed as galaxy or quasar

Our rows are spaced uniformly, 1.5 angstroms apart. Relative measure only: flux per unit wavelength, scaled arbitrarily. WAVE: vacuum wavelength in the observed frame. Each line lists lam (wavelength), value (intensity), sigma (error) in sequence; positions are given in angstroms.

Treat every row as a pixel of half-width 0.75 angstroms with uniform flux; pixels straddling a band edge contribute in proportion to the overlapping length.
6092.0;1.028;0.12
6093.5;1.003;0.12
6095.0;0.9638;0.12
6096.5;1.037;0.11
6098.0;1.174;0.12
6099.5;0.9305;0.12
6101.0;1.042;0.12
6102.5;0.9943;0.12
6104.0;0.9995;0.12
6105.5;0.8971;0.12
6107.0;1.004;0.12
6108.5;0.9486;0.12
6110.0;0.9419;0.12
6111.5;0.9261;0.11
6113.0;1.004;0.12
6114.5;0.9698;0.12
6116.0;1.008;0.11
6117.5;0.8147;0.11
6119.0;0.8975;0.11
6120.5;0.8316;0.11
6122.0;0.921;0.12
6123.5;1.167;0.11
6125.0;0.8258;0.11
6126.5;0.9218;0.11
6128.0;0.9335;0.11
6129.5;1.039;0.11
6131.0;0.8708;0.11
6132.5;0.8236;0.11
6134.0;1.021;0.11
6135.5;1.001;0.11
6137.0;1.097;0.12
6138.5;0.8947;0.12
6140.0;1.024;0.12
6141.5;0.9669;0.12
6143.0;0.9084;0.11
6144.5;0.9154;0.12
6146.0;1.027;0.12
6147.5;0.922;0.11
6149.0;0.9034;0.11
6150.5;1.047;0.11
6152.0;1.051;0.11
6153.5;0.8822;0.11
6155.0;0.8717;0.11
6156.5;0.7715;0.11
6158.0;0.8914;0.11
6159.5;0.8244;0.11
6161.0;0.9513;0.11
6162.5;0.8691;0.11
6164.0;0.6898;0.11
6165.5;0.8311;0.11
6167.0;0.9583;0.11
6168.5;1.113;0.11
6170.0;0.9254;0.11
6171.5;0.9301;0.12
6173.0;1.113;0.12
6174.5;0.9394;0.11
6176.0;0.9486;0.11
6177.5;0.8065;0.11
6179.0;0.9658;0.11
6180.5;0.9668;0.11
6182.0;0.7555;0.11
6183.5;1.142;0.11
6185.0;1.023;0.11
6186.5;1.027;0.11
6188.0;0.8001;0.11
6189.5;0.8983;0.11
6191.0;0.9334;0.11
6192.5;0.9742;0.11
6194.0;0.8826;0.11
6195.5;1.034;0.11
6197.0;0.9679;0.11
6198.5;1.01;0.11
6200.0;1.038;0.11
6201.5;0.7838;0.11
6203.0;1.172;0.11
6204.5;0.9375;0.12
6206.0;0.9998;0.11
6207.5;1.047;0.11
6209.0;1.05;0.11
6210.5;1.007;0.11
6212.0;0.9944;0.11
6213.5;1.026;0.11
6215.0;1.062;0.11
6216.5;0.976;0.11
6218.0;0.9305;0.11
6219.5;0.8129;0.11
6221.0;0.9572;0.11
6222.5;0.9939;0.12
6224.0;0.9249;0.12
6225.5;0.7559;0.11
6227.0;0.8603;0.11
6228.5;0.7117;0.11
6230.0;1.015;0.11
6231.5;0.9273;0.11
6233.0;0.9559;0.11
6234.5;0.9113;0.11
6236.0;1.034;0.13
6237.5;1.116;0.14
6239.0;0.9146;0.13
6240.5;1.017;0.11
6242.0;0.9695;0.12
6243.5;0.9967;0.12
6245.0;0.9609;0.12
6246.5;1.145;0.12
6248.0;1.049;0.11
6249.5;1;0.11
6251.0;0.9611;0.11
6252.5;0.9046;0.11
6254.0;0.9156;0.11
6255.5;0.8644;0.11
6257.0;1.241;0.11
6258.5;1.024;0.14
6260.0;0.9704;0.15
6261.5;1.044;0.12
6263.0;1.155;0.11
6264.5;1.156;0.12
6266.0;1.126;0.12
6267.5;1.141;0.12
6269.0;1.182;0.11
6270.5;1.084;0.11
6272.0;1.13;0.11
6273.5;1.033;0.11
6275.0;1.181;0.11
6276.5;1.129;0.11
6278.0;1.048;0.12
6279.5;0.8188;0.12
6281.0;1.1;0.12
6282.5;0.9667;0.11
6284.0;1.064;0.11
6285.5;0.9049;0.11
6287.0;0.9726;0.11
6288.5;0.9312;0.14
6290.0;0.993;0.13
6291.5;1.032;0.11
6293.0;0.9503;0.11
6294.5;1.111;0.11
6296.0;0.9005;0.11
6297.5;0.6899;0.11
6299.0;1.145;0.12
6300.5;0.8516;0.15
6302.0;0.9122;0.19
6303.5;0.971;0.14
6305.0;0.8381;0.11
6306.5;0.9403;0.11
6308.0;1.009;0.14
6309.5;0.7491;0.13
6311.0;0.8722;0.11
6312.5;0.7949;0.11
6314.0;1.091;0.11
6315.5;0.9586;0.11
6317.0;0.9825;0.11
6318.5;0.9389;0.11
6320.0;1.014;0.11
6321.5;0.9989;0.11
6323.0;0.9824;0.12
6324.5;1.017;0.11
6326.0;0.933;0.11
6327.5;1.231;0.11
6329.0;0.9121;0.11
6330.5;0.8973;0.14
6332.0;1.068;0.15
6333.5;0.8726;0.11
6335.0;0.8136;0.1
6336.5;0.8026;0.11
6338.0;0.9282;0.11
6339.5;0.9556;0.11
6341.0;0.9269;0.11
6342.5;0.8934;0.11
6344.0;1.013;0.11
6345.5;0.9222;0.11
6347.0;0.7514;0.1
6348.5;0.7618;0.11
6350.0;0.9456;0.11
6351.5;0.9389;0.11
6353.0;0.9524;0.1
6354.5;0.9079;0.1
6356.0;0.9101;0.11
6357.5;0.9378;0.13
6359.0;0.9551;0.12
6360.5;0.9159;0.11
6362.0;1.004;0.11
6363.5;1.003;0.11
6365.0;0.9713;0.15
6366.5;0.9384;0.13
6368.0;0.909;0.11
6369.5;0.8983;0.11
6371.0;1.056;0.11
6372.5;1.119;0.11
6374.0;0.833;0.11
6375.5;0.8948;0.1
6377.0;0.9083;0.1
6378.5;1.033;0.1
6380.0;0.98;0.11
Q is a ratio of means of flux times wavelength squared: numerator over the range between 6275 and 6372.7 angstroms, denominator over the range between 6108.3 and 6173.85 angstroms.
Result 1.08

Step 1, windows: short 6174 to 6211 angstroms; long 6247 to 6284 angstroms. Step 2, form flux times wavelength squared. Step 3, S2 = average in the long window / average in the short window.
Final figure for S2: 1.12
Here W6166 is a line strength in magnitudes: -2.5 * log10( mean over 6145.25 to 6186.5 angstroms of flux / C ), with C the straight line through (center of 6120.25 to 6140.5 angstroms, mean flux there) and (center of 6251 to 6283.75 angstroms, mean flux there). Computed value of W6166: 0.06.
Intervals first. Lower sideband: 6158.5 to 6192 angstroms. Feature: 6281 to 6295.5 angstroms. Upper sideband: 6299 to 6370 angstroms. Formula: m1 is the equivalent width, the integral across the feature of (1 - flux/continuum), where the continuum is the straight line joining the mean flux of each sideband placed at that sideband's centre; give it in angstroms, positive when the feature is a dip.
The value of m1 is -1.0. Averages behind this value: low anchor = 0.928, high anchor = 0.934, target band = 0.996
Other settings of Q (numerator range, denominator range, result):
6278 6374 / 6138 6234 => 1.05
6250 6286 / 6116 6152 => 1.15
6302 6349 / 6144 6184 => 1.06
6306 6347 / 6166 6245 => 1.02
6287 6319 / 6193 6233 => 1.01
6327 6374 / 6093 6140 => 1.05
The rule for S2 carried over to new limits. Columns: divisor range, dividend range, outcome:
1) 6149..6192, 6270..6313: 1.09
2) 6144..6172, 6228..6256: 1.09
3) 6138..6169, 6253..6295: 1.18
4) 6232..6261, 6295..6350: 0.95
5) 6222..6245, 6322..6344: 1.04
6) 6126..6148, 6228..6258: 1.06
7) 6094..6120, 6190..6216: 1.05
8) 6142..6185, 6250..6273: 1.18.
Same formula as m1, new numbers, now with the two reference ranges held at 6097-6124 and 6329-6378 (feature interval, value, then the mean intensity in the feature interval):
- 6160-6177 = 0.5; 0.93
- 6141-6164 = 1.2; 0.912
